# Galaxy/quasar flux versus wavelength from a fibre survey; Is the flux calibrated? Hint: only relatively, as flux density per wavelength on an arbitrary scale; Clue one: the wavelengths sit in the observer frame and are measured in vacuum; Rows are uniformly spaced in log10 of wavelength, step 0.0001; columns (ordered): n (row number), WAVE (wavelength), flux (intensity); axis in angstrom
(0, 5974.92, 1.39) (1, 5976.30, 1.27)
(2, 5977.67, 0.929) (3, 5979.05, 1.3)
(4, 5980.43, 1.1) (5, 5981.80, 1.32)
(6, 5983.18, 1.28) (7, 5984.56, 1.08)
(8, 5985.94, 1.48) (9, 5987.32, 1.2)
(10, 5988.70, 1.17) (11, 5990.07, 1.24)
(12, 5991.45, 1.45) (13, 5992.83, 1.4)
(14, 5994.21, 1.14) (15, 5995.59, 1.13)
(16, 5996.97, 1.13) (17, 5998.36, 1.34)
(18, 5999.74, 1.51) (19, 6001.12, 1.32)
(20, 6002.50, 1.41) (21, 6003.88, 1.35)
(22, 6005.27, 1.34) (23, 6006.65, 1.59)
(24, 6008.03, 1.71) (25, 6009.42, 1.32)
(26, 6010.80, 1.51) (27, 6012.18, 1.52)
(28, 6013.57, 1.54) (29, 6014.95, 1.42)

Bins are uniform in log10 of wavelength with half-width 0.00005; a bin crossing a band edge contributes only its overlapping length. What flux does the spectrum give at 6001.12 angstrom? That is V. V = 1.32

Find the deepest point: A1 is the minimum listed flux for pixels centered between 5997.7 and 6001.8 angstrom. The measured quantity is 1.32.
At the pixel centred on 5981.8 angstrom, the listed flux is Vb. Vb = 1.32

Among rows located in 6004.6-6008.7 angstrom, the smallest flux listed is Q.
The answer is 1.34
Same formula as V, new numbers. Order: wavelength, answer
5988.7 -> 1.17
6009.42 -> 1.32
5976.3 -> 1.27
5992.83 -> 1.4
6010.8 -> 1.51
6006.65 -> 1.59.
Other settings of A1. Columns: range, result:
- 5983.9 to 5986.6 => 1.08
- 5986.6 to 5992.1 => 1.17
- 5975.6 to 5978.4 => 0.929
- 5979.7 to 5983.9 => 1.1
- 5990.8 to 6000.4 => 1.13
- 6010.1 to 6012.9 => 1.51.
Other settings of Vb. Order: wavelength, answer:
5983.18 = 1.28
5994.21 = 1.14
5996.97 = 1.13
